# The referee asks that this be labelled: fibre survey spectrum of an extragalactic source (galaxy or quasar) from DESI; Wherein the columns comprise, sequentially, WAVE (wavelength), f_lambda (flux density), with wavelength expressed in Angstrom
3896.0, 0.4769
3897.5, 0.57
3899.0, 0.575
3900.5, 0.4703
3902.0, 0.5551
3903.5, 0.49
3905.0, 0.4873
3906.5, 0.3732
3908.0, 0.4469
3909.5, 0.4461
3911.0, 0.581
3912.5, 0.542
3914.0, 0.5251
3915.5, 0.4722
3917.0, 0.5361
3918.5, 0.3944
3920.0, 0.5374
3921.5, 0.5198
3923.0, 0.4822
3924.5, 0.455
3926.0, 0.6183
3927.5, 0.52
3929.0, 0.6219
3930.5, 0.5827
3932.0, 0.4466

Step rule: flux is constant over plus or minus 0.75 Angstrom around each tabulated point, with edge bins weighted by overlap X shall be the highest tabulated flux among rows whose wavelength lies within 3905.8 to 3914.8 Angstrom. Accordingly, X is 0.581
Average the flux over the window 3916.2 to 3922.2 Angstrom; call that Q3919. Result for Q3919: 0.497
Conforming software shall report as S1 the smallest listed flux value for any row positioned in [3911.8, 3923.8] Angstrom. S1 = 0.3944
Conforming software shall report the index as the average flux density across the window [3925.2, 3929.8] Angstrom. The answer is 0.585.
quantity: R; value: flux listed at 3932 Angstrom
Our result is 0.4466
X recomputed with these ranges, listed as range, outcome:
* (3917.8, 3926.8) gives 0.6183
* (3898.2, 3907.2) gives 0.575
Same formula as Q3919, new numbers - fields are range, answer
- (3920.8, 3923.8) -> 0.5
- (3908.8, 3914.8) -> 0.524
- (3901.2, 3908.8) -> 0.47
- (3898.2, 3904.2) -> 0.523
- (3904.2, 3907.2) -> 0.432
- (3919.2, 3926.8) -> 0.522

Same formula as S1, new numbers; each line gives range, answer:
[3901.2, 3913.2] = 0.3732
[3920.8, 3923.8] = 0.4822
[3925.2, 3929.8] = 0.52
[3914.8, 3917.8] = 0.4722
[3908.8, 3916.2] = 0.4461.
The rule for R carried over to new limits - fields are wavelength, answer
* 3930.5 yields 0.5827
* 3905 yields 0.4873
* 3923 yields 0.4822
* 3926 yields 0.6183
